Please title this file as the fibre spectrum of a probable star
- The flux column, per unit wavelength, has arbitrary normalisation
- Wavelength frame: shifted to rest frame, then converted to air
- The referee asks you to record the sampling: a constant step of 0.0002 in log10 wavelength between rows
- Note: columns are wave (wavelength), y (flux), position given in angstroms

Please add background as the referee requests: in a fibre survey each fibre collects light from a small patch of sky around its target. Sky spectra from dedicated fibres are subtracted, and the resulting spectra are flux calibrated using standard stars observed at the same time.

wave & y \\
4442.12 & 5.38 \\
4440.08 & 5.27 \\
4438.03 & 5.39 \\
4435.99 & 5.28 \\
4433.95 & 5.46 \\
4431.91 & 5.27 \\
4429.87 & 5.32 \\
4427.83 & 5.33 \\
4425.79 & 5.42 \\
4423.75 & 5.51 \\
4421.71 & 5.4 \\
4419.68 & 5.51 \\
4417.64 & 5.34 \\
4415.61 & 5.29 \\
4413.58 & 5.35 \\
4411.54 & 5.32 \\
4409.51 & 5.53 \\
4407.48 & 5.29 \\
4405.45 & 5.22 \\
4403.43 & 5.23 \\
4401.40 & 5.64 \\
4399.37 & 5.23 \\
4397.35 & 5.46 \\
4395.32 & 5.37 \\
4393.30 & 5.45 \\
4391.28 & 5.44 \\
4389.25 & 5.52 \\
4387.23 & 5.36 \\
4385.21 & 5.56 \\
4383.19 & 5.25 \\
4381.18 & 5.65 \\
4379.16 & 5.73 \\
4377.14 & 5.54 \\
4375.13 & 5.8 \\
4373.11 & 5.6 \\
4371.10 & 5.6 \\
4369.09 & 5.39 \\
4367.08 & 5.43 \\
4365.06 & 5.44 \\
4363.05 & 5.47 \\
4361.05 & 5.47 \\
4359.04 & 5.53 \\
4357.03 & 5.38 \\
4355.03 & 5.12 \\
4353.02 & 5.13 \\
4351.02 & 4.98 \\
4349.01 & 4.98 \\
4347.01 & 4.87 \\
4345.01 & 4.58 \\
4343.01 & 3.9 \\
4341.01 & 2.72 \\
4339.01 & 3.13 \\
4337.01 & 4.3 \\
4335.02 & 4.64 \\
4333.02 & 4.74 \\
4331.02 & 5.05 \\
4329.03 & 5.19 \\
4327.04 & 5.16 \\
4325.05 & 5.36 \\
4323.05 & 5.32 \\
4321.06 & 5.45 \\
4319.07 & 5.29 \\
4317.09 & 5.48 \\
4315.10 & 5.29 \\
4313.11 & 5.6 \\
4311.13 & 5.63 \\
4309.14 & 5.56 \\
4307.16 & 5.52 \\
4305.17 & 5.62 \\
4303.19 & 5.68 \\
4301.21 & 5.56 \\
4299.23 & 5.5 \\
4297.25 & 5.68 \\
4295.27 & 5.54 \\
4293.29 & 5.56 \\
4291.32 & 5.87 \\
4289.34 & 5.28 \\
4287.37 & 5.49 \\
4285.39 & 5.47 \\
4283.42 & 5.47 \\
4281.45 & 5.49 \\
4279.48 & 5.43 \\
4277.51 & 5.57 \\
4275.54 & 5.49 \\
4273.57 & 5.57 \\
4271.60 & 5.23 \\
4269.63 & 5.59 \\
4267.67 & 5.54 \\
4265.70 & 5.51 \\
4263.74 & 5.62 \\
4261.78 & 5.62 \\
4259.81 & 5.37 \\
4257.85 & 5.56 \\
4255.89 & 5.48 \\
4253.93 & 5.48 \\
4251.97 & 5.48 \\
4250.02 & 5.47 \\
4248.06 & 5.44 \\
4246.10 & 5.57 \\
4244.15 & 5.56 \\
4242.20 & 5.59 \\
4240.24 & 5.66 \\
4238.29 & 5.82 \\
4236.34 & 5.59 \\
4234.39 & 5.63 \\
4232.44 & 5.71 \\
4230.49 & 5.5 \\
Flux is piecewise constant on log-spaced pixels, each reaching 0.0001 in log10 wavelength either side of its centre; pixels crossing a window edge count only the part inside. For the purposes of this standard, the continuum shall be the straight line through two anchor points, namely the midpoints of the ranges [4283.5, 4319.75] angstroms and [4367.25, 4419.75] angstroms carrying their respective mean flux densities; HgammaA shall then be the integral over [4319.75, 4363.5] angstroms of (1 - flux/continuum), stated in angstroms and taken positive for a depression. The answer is 5.3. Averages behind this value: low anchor 5.54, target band 4.84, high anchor 5.45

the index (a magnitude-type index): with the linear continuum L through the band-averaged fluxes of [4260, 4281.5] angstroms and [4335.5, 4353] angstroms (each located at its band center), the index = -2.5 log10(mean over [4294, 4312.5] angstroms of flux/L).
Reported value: -0.13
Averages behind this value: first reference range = 5.51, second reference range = 4.25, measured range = 5.59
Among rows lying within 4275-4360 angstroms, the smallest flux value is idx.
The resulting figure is 2.72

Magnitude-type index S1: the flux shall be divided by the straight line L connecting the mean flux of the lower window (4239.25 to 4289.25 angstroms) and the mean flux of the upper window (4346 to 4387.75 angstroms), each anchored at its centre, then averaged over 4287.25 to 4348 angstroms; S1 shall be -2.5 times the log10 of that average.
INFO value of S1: 0.07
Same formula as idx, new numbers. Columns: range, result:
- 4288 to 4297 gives 5.28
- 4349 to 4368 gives 4.98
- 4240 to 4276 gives 5.23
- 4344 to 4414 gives 4.58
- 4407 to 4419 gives 5.29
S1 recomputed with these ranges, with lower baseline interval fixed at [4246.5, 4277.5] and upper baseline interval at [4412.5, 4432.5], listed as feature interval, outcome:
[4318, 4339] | 0.101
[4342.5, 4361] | 0.090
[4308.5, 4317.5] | -0.010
